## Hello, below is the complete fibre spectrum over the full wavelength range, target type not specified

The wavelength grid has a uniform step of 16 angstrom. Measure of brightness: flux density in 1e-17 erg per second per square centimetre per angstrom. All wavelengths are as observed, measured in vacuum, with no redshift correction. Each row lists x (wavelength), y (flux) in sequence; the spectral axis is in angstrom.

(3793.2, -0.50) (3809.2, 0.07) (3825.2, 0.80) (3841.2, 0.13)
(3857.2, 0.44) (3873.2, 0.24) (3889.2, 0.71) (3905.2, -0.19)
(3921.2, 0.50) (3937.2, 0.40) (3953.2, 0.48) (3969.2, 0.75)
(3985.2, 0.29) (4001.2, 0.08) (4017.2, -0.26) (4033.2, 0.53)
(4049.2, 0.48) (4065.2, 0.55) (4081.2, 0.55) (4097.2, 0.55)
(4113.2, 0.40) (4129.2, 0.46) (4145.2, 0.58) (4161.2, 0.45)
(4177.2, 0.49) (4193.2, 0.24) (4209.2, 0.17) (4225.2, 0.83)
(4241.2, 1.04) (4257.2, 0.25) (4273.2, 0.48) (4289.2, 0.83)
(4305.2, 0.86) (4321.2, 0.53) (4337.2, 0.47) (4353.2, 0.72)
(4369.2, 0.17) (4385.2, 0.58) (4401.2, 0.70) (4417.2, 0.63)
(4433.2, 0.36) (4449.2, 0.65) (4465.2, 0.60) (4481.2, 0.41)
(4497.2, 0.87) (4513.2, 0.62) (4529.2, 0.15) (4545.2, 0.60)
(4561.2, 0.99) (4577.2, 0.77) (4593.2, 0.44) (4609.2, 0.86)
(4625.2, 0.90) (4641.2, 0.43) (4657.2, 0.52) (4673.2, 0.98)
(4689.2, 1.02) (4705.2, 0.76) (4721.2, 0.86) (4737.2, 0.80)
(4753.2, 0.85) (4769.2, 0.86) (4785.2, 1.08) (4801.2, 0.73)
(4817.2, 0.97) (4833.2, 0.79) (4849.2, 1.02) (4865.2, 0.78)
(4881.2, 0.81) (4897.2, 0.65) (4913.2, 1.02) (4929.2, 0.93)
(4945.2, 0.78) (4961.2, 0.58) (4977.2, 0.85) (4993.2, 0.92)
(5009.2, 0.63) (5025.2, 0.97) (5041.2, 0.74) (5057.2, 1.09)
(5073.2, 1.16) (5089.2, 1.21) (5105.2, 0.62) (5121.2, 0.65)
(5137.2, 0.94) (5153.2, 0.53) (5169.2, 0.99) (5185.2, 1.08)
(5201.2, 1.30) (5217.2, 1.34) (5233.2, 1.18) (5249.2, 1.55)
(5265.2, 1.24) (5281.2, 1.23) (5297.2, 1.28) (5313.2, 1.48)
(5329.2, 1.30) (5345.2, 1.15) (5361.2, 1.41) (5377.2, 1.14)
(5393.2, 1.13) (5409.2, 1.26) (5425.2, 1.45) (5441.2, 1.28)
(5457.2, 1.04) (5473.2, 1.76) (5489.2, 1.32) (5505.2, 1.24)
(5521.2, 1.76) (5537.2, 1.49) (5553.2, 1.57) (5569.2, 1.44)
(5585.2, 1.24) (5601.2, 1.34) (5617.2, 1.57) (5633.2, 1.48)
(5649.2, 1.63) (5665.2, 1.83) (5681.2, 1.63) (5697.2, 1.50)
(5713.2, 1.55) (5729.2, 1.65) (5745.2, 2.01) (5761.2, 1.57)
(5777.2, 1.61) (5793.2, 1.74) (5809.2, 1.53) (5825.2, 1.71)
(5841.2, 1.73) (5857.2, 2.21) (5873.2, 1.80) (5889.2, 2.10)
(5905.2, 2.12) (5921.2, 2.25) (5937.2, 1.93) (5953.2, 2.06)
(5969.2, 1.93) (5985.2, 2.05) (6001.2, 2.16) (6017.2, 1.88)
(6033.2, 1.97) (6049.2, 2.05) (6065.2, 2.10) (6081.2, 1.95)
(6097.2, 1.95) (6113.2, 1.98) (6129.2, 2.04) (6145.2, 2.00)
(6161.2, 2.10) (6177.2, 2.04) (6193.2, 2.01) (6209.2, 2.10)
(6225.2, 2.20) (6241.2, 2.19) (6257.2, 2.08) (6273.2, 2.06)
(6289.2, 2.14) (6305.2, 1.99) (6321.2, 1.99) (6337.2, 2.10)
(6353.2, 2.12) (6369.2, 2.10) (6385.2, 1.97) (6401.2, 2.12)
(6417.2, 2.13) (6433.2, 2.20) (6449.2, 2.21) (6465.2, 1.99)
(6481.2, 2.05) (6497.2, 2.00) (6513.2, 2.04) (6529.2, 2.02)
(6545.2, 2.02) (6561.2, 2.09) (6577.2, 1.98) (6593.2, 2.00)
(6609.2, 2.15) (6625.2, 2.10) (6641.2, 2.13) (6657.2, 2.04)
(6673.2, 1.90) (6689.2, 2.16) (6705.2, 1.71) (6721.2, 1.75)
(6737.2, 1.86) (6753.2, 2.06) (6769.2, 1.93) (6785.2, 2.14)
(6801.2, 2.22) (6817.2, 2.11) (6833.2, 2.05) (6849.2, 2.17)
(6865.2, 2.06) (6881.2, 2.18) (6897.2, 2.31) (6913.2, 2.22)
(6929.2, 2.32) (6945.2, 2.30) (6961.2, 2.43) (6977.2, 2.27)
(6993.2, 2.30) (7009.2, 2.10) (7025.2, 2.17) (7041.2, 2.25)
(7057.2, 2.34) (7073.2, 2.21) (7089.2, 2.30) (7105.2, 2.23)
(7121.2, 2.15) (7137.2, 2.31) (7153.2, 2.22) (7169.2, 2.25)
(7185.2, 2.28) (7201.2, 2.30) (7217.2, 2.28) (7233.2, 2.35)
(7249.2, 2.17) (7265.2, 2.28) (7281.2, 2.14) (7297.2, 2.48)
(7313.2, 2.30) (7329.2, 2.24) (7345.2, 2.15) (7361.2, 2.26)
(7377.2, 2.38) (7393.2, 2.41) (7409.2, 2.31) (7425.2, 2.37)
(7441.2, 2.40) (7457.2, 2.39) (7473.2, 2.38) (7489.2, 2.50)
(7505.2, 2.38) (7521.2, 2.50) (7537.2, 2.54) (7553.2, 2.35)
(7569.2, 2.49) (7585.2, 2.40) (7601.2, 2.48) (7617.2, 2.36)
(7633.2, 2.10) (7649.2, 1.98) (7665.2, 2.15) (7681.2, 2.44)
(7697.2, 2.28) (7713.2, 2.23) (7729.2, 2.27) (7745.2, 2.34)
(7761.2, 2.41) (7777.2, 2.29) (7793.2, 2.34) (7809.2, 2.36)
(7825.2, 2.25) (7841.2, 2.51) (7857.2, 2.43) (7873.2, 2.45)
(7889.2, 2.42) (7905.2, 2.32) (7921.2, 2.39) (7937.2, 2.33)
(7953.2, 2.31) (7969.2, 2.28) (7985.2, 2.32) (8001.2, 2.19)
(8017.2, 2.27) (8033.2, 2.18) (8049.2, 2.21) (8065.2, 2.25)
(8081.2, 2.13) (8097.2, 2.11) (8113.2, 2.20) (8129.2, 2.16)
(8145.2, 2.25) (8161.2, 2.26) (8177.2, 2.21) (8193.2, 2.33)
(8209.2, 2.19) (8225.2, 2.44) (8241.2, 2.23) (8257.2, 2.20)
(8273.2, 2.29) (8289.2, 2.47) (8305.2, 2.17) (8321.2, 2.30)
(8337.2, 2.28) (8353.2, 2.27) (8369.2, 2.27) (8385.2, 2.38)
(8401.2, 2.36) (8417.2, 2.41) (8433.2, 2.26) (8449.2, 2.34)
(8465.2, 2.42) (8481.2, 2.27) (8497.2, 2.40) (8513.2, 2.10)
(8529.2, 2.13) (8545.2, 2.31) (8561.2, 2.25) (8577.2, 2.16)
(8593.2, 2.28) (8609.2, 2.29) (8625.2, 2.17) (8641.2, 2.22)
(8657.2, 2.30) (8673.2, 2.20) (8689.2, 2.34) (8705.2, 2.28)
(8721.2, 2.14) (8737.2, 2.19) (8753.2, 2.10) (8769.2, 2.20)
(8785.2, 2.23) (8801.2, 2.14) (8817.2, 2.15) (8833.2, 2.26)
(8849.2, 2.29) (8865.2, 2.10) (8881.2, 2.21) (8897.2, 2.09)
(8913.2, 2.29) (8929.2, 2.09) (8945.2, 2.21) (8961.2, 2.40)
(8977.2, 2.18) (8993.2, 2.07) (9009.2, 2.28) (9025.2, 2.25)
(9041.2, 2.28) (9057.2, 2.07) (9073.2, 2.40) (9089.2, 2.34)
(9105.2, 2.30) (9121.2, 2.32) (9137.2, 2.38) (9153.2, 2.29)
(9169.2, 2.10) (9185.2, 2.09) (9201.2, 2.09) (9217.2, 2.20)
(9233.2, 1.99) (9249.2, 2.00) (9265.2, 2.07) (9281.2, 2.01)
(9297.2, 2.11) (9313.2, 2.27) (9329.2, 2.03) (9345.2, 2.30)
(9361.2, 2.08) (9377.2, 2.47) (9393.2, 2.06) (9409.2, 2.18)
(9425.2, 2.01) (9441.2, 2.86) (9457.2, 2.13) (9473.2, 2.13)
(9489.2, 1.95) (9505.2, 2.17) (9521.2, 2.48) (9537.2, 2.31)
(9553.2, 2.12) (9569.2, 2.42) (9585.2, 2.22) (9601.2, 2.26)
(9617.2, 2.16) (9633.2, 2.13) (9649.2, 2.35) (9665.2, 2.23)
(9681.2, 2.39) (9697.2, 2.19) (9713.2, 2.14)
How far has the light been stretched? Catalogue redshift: 0.30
